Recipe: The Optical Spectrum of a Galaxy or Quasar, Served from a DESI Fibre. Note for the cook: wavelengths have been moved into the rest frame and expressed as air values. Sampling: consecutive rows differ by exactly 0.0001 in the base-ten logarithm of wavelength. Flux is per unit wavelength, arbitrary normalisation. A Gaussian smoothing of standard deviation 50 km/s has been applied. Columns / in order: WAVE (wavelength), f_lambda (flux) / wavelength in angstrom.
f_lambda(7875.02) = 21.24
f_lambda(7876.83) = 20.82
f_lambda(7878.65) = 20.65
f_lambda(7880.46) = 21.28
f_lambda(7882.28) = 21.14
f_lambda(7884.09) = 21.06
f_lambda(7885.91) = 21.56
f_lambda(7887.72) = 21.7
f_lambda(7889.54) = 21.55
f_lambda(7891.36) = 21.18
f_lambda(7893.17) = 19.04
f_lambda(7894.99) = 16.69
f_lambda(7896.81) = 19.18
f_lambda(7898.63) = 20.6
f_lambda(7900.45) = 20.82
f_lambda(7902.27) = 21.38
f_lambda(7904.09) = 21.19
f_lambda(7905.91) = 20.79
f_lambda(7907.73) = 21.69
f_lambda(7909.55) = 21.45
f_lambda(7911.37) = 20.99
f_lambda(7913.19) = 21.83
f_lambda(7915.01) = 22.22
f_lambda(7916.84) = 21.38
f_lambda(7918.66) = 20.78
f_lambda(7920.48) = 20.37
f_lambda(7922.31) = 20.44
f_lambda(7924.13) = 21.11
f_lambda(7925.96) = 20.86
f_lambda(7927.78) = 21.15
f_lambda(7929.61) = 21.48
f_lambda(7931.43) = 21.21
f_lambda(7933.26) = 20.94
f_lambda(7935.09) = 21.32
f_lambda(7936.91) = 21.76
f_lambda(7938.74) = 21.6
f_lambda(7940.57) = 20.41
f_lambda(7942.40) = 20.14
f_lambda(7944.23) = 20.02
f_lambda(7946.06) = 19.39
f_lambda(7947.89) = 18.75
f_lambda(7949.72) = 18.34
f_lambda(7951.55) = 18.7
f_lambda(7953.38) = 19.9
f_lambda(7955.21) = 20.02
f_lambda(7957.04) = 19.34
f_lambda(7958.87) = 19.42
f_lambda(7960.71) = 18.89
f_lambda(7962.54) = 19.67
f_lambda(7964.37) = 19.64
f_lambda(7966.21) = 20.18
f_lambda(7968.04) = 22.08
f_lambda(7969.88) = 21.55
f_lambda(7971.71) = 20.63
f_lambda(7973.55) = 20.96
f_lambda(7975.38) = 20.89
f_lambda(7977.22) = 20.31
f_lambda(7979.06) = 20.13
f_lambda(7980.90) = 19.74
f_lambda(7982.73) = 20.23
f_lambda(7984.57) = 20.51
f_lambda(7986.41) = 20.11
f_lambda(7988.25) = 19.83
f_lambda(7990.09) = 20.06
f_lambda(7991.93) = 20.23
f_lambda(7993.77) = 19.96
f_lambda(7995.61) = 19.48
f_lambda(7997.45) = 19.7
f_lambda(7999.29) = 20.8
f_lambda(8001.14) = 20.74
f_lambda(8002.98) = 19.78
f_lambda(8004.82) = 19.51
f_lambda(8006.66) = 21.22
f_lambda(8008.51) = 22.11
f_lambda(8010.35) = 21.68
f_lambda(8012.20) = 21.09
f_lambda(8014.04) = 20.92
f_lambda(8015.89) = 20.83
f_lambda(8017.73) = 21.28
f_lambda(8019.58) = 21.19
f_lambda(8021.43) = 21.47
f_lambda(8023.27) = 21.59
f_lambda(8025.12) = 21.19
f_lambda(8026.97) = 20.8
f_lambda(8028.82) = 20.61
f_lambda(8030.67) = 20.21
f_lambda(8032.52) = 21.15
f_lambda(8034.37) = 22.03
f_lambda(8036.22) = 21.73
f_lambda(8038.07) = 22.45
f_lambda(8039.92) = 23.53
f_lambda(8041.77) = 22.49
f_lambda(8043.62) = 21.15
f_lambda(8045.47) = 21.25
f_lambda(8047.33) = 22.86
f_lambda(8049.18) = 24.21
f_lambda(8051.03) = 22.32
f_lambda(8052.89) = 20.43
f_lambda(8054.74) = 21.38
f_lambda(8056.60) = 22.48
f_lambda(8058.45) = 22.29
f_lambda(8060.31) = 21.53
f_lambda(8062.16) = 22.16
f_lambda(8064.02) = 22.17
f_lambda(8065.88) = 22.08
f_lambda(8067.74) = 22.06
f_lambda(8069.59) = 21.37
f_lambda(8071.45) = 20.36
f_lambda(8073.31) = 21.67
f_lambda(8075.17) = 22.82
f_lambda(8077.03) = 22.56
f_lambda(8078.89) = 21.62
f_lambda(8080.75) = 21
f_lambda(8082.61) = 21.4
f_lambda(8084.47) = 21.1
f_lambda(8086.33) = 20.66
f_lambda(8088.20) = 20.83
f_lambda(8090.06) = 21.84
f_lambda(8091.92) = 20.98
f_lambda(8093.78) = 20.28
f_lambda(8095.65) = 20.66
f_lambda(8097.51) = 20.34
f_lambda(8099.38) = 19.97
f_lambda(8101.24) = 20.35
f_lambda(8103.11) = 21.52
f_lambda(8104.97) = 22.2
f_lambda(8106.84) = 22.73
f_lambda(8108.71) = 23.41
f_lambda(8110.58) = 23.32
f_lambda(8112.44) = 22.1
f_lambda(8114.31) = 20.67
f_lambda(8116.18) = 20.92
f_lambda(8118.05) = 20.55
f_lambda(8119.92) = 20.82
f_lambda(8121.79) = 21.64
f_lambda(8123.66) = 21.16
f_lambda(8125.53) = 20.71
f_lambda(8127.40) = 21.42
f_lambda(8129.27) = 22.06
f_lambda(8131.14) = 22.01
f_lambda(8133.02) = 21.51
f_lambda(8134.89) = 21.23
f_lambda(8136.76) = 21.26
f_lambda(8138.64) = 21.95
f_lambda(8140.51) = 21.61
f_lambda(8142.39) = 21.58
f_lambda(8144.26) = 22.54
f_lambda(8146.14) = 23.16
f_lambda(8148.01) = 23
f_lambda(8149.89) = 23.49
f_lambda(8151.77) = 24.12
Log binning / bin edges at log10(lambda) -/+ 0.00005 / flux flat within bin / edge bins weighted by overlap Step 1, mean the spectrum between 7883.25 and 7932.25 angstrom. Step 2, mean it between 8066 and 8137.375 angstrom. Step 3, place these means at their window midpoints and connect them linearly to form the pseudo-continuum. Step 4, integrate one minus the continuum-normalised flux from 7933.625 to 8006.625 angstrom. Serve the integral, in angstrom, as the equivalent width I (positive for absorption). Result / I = 3.1 angstrom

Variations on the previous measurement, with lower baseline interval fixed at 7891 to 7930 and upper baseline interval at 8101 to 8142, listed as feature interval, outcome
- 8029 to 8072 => -1.15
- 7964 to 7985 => 0.41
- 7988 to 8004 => 0.78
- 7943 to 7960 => 1.28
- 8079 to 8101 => 0.66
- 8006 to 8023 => -0.12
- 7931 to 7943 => -0.13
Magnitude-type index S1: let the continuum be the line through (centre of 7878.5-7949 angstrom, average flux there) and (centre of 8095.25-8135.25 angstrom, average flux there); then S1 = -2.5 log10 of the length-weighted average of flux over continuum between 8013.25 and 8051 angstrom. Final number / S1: -0.025 mag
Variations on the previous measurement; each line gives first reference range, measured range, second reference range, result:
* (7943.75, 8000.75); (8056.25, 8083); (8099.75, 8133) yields -0.04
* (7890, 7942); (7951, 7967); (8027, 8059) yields 0.09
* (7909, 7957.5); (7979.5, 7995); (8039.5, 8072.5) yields 0.06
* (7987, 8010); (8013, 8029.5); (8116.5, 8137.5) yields -0.03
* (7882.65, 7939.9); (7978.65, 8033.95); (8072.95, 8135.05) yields 0.03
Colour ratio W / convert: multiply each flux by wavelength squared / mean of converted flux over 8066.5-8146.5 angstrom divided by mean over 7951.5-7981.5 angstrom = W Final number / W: 1.1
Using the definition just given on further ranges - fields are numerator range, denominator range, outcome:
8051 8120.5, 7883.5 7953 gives 1.09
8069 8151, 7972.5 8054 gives 1.05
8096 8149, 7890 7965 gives 1.11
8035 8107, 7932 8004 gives 1.10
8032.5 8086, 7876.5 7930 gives 1.09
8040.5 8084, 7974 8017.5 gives 1.09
